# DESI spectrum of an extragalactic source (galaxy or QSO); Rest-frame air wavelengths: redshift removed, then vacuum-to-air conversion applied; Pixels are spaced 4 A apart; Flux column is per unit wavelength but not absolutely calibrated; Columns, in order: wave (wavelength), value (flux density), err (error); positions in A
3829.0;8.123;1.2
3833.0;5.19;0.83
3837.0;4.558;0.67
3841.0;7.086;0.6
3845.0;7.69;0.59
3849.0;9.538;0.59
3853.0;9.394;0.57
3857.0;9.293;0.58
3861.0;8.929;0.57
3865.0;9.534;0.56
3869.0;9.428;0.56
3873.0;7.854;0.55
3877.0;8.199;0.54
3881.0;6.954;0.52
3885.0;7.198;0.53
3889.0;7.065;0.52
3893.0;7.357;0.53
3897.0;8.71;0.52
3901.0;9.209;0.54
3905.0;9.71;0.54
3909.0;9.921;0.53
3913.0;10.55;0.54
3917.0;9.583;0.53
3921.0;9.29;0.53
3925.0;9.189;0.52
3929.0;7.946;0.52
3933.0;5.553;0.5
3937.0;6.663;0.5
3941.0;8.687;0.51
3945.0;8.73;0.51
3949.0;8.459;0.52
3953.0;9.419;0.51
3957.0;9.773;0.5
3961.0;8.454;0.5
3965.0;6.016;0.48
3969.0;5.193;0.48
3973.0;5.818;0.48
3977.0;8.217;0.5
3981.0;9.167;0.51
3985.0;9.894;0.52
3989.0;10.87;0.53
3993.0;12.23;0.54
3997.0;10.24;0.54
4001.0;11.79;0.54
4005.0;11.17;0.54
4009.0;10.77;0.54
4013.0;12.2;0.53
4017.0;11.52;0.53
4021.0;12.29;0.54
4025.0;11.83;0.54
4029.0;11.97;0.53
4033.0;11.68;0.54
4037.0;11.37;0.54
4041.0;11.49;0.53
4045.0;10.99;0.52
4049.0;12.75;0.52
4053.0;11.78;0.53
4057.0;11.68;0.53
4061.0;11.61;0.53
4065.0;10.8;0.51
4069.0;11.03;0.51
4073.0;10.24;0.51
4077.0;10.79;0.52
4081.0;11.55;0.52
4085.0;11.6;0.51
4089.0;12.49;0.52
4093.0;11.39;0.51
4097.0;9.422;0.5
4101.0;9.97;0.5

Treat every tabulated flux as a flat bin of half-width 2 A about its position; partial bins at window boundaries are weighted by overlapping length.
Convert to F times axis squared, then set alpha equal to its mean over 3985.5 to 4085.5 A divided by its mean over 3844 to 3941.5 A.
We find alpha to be 1.4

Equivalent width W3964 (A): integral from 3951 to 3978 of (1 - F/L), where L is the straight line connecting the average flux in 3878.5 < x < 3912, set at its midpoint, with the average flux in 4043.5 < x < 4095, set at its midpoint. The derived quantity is 5.7 A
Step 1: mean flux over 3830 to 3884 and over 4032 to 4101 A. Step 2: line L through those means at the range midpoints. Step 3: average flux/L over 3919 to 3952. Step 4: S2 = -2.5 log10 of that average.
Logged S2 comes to 0.14 mag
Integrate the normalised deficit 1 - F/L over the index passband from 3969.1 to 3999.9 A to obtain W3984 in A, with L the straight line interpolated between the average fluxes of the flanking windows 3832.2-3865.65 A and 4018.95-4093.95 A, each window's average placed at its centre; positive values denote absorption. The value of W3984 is 3.1 A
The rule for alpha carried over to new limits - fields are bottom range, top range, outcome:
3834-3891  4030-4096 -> 1.58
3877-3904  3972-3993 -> 1.24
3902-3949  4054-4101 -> 1.38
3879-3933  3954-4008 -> 1.12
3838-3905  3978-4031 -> 1.44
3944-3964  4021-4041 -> 1.38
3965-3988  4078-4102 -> 1.53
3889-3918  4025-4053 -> 1.37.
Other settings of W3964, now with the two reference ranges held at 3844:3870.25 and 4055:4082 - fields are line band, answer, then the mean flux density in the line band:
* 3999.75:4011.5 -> -0.83 A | 11.2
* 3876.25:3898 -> 4.48 A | 7.49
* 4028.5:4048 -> -1.30 A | 11.5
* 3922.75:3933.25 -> 2.00 A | 7.94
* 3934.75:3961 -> 3.71 A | 8.58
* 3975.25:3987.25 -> 1.33 A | 9.15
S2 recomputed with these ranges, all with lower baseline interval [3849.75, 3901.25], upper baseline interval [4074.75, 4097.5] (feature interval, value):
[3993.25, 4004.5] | -0.11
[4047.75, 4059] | -0.11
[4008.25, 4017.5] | -0.13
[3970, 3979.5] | 0.37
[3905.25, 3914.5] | -0.14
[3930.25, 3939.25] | 0.41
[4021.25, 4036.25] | -0.13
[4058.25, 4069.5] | -0.02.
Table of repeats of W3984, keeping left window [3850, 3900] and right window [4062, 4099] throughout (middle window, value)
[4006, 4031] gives -3.7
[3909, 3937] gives 1.1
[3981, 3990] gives -0.2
